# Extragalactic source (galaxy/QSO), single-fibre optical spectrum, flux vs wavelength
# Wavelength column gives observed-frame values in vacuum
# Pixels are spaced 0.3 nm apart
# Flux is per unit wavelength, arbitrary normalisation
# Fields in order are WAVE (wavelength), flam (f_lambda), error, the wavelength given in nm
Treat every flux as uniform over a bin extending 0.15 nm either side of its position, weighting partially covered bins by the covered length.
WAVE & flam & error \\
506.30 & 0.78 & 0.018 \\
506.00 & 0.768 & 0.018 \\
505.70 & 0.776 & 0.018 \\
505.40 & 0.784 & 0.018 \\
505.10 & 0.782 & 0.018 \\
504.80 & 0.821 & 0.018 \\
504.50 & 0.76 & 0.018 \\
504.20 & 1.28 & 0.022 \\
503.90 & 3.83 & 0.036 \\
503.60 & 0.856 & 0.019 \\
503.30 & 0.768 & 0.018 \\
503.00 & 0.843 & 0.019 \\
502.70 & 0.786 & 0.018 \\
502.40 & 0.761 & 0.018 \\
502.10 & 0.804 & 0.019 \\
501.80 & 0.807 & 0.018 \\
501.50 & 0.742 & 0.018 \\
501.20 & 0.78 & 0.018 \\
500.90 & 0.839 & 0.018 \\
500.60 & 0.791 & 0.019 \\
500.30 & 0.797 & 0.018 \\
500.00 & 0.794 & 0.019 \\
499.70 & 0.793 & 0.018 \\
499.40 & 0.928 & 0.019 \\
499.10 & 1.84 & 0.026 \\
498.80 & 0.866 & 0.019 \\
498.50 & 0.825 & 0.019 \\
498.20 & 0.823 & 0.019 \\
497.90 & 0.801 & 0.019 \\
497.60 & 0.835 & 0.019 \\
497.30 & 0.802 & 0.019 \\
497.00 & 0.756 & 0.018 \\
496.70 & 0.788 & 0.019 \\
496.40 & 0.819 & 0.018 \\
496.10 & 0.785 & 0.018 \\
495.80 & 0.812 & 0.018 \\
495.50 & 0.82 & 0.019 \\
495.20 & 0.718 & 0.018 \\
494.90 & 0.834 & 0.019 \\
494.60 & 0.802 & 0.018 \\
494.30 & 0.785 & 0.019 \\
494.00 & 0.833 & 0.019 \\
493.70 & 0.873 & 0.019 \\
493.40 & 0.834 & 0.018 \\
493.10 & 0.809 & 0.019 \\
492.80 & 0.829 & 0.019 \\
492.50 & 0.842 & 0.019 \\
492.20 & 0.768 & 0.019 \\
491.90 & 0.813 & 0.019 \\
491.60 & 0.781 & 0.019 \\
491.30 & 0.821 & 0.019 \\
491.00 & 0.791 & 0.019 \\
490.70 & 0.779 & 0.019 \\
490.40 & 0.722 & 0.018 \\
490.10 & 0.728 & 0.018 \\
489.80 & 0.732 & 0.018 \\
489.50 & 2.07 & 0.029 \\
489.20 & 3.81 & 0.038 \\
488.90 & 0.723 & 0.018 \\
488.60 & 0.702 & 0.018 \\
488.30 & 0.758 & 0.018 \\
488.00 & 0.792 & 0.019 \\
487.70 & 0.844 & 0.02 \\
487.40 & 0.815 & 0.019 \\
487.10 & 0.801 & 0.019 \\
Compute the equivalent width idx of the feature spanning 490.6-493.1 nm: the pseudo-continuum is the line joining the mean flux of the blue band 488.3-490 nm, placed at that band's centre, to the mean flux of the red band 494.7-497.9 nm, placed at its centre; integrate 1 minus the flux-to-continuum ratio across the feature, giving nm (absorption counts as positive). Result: 0.87 nm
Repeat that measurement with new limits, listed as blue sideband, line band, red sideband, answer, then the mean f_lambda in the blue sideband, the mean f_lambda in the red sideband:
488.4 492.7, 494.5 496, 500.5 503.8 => 0.28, 1.07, 0.844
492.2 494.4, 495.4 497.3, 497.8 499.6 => 0.28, 0.826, 1.01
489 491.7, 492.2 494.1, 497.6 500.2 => 0.53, 1.25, 0.949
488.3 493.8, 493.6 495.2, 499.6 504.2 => 0.32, 1.02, 1.01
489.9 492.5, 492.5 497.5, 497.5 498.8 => -0.02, 0.778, 0.826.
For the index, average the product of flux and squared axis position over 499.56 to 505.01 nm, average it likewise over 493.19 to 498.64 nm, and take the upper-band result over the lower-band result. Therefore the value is 1.26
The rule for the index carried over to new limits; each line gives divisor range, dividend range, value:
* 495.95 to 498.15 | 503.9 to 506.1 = 1.36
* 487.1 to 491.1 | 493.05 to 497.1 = 0.76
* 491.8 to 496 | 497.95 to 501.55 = 1.14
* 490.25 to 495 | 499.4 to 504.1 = 1.29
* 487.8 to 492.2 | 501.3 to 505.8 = 1.02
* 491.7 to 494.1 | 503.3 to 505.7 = 1.57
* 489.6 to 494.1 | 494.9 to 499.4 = 1.11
